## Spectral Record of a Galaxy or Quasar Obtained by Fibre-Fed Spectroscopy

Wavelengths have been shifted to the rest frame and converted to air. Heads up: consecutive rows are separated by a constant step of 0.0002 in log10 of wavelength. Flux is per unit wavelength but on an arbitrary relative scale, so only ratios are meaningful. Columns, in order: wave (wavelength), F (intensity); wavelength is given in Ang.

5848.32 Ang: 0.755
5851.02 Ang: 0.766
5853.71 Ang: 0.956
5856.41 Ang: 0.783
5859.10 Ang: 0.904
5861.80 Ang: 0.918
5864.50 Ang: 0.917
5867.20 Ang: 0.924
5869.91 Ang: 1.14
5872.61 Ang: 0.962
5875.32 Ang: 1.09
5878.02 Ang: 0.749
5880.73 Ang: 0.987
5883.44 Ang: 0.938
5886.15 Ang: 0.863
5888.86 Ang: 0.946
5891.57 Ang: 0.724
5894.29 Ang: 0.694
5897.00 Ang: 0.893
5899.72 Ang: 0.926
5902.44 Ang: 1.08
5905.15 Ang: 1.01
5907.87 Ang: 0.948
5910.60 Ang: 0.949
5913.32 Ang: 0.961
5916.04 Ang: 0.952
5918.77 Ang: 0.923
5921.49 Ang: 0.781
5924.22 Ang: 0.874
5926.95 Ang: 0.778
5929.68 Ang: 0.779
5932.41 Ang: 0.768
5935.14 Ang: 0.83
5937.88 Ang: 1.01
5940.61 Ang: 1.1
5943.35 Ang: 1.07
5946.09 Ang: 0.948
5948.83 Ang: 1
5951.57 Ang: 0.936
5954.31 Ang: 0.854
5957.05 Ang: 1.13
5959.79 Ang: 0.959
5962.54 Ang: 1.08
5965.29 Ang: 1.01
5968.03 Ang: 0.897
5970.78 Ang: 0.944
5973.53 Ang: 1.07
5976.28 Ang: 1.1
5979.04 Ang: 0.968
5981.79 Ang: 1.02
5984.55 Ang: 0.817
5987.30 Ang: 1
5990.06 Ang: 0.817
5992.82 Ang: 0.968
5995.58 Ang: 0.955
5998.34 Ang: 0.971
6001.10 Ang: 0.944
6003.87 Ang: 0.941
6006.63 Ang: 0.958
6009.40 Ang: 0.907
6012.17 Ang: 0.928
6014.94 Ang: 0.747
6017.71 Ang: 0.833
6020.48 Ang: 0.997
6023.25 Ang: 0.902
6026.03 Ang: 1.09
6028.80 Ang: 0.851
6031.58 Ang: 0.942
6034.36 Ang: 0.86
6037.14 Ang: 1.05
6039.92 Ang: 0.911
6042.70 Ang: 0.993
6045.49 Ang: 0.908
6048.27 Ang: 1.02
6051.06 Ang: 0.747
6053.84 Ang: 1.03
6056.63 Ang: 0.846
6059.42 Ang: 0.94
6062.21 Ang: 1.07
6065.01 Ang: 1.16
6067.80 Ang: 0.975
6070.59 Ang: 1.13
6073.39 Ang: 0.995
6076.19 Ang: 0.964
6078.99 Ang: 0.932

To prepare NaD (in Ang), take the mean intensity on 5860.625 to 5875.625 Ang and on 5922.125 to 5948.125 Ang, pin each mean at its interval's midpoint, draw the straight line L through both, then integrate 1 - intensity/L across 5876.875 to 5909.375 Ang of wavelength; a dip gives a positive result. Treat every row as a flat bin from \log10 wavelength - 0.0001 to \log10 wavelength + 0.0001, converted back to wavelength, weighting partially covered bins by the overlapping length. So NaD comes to 1.9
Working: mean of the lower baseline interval 0.985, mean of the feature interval 0.898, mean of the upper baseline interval 0.905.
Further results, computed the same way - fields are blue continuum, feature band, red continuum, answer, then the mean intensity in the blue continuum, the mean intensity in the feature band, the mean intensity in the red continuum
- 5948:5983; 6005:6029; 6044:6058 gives 0.7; 0.998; 0.916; 0.911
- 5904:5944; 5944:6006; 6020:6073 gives -2.3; 0.912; 0.971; 0.97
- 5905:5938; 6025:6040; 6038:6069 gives 0.0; 0.88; 0.951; 0.965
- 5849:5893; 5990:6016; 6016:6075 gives 0.8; 0.908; 0.92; 0.963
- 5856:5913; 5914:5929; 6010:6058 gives 1.0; 0.924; 0.862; 0.921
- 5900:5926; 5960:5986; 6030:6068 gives -1.1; 0.939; 0.988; 0.96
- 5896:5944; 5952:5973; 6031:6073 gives -1.0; 0.922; 0.984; 0.973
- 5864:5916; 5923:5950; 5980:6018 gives 0.3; 0.932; 0.915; 0.918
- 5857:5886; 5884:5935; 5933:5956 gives 4.0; 0.945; 0.88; 0.964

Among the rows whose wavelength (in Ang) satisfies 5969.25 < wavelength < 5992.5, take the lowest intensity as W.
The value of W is 0.817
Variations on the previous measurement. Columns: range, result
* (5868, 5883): 0.749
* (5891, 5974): 0.694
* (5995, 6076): 0.747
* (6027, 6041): 0.851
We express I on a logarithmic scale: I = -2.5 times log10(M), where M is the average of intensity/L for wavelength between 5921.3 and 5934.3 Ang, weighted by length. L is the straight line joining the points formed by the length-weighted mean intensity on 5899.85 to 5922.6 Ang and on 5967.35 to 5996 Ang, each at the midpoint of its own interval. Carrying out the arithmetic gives 0.19 mag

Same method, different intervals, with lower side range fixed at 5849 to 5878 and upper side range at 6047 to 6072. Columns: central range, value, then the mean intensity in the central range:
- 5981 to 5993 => 0.06 mag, 0.915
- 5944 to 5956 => 0.01 mag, 0.948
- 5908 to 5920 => -0.01 mag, 0.946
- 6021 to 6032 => 0.03 mag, 0.951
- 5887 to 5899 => 0.14 mag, 0.822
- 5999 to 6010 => 0.03 mag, 0.942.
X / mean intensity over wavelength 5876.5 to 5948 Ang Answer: 0.904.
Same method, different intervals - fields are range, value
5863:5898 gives 0.91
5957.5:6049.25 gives 0.952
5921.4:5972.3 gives 0.938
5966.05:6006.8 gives 0.959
